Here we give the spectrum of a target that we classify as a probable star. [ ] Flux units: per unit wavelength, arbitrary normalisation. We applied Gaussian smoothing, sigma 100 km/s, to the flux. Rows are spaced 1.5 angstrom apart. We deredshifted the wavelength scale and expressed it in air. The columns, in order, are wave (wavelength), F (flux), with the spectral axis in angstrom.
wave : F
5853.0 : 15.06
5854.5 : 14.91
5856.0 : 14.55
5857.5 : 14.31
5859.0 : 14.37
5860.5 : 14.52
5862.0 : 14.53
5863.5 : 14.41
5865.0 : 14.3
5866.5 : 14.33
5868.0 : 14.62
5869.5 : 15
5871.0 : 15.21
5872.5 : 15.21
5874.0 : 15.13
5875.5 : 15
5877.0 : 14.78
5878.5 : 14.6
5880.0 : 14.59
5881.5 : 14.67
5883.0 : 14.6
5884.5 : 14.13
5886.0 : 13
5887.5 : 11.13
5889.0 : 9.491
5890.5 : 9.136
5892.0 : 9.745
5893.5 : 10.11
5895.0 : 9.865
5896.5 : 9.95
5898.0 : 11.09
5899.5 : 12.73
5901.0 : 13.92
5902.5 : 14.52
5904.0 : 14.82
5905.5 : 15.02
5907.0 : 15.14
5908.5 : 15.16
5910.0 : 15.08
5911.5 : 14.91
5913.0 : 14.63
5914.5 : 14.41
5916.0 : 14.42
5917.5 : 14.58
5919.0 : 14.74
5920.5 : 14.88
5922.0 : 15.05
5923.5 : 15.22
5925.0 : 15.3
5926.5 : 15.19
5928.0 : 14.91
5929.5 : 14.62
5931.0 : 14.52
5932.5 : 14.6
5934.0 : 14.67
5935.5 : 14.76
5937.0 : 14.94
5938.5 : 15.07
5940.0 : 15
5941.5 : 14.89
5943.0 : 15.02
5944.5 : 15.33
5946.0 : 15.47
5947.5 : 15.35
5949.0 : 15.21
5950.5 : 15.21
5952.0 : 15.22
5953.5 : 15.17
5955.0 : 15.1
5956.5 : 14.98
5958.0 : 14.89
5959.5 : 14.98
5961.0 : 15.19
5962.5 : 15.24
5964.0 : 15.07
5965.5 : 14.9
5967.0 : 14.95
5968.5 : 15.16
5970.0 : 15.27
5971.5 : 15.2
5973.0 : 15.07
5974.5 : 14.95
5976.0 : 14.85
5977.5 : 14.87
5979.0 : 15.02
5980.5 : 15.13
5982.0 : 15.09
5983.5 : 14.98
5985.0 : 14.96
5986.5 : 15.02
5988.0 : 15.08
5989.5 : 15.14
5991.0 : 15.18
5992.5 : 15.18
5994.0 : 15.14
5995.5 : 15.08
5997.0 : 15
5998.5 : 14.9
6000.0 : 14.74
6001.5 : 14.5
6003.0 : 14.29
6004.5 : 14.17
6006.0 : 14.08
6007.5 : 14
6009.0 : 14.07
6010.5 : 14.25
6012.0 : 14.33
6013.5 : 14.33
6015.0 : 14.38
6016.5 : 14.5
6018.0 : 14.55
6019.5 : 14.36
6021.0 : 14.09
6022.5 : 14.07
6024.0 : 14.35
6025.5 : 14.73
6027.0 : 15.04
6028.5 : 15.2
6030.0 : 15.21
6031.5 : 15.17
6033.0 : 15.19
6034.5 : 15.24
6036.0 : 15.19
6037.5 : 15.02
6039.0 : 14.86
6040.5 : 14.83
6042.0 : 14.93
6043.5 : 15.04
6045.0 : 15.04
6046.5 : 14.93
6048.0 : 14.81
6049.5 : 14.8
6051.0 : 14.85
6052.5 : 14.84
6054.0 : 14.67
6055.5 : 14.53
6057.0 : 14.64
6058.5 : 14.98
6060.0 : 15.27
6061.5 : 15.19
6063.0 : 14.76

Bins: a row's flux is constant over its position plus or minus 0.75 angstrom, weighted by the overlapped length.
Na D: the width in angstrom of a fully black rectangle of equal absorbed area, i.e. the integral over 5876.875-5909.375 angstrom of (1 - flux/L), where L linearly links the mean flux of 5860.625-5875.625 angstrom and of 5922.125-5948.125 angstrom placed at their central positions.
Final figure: 4.48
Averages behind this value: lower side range 14.8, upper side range 15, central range 12.8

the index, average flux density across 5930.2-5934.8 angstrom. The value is 14.6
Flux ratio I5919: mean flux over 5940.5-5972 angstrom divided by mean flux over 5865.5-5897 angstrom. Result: 1.2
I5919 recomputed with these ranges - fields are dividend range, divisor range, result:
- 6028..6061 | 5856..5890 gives 1.06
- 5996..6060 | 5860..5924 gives 1.07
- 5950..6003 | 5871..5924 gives 1.11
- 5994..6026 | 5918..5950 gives 0.96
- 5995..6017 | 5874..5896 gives 1.15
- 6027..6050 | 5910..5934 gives 1.02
